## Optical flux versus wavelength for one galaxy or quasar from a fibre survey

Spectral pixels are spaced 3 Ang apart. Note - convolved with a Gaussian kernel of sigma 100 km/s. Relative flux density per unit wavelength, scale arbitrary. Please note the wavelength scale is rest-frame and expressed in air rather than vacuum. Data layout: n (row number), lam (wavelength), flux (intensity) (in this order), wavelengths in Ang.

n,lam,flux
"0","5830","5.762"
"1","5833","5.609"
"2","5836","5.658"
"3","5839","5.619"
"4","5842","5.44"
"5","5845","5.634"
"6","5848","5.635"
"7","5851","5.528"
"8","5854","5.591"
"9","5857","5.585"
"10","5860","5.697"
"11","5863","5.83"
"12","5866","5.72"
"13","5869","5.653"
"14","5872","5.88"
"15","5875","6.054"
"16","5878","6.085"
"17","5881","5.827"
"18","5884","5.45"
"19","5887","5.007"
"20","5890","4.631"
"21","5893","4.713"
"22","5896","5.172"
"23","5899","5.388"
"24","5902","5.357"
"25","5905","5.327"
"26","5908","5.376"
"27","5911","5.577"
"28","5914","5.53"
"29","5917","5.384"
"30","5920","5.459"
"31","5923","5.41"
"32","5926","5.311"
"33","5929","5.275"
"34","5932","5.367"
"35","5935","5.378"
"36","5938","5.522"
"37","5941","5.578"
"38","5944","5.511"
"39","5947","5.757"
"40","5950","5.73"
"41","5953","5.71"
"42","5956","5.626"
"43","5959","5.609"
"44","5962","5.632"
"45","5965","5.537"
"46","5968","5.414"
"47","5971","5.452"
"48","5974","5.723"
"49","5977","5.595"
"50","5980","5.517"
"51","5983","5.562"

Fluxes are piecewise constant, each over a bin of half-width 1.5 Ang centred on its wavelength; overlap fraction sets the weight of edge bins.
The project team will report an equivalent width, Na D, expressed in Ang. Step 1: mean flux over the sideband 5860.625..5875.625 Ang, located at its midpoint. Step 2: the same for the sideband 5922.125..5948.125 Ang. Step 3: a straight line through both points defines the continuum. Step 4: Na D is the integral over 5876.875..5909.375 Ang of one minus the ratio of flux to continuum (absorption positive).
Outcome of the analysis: 2.19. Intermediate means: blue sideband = 5.81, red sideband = 5.45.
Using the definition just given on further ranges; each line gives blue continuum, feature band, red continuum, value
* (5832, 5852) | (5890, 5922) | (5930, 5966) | 1.6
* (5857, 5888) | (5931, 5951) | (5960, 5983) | 0.2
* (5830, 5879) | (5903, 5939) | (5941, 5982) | 1.5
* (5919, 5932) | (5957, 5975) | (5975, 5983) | -0.1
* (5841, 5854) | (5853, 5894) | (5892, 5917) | -0.8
